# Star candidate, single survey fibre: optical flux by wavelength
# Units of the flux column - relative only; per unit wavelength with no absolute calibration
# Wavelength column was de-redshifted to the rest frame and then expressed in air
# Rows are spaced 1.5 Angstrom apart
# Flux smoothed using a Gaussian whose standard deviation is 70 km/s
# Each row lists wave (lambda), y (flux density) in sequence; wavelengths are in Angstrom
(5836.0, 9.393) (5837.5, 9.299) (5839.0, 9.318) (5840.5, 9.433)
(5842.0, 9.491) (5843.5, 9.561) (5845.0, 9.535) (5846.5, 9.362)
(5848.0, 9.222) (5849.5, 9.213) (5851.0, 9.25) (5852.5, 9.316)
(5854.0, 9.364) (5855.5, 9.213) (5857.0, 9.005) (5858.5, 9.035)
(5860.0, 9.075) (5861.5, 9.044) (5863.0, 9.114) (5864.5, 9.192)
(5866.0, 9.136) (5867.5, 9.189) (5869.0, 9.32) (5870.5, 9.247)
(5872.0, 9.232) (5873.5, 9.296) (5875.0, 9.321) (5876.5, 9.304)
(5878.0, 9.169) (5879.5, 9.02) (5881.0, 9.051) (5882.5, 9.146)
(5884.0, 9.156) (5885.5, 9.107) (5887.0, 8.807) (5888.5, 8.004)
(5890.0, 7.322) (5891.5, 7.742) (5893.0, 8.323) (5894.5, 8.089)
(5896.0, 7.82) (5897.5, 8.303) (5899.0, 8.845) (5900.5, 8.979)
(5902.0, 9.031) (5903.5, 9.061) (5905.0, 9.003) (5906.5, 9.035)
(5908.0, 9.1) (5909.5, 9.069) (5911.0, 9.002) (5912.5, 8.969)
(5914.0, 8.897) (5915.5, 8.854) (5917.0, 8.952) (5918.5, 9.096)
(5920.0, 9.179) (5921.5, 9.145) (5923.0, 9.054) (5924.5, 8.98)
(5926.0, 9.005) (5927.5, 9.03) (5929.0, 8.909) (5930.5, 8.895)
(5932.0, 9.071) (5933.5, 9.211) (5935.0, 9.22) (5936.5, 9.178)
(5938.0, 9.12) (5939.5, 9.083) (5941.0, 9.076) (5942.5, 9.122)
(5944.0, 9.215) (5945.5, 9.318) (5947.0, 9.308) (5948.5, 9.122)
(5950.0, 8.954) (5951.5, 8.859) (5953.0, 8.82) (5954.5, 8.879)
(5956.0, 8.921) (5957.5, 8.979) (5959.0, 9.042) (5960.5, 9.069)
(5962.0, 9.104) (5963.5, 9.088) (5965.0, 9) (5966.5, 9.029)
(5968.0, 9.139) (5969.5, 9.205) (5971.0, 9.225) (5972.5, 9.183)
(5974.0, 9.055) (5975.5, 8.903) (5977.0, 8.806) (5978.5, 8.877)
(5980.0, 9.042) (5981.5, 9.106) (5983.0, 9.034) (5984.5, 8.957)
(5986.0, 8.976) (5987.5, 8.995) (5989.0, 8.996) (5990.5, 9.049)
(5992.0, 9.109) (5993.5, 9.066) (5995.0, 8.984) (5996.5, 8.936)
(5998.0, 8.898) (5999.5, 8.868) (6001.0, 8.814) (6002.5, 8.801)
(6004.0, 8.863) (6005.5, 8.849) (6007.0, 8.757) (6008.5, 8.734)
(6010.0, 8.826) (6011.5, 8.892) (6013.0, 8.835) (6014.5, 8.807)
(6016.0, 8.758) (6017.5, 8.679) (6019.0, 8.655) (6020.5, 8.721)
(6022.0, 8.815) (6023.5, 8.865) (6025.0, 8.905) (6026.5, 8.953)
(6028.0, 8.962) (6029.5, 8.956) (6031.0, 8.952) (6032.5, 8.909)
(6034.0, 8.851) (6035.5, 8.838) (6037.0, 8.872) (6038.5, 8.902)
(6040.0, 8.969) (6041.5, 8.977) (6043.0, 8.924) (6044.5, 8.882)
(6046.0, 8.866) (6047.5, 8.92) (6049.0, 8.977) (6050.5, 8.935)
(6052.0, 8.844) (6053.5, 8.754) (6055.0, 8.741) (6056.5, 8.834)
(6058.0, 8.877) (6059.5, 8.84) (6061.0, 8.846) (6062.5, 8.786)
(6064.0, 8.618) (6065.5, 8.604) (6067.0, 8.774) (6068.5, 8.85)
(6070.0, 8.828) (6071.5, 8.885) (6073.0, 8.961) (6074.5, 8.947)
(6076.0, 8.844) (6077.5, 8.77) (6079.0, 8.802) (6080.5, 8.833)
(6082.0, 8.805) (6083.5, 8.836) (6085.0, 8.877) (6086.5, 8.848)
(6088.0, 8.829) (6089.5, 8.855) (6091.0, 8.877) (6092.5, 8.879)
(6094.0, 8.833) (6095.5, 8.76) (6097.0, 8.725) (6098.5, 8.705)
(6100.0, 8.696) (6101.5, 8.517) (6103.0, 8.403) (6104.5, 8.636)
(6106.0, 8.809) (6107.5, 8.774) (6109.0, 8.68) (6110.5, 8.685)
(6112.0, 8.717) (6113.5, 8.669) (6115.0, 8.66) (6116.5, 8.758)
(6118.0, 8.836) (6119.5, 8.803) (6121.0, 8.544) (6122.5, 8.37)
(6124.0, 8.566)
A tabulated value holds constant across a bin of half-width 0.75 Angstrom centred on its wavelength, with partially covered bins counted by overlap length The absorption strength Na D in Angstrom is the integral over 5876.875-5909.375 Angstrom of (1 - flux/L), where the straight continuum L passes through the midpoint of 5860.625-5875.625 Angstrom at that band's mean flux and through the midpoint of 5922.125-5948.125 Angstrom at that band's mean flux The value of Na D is 1.7 Angstrom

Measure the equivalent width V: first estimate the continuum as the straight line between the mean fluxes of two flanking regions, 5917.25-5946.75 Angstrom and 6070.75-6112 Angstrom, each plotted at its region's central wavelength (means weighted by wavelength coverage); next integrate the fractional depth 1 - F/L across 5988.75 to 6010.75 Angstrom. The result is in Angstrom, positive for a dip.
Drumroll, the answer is 0.2 Angstrom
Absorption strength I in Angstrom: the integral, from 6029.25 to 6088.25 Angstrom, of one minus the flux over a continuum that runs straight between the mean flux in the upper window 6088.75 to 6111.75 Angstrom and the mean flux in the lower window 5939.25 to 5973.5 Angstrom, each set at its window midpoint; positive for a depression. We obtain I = -0.2 Angstrom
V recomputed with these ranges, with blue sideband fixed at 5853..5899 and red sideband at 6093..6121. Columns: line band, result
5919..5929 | -0.25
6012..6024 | 0.00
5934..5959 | -0.72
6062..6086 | -0.24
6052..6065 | -0.07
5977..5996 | -0.47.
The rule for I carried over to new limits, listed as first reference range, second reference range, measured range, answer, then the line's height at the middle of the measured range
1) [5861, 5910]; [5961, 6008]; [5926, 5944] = -0.3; 8.93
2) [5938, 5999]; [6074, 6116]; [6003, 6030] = 0.3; 8.93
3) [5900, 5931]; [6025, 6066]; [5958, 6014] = -0.3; 8.93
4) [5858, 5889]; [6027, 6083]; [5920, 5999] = -0.5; 8.99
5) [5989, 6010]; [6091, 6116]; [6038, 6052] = -0.2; 8.82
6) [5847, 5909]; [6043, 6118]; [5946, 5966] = -0.3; 8.88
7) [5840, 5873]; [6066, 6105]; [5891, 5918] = 1.2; 9.15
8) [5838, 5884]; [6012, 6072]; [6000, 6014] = 0.2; 8.92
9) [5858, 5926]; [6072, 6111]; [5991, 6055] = -0.4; 8.82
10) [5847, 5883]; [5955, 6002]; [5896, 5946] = 0.5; 9.1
